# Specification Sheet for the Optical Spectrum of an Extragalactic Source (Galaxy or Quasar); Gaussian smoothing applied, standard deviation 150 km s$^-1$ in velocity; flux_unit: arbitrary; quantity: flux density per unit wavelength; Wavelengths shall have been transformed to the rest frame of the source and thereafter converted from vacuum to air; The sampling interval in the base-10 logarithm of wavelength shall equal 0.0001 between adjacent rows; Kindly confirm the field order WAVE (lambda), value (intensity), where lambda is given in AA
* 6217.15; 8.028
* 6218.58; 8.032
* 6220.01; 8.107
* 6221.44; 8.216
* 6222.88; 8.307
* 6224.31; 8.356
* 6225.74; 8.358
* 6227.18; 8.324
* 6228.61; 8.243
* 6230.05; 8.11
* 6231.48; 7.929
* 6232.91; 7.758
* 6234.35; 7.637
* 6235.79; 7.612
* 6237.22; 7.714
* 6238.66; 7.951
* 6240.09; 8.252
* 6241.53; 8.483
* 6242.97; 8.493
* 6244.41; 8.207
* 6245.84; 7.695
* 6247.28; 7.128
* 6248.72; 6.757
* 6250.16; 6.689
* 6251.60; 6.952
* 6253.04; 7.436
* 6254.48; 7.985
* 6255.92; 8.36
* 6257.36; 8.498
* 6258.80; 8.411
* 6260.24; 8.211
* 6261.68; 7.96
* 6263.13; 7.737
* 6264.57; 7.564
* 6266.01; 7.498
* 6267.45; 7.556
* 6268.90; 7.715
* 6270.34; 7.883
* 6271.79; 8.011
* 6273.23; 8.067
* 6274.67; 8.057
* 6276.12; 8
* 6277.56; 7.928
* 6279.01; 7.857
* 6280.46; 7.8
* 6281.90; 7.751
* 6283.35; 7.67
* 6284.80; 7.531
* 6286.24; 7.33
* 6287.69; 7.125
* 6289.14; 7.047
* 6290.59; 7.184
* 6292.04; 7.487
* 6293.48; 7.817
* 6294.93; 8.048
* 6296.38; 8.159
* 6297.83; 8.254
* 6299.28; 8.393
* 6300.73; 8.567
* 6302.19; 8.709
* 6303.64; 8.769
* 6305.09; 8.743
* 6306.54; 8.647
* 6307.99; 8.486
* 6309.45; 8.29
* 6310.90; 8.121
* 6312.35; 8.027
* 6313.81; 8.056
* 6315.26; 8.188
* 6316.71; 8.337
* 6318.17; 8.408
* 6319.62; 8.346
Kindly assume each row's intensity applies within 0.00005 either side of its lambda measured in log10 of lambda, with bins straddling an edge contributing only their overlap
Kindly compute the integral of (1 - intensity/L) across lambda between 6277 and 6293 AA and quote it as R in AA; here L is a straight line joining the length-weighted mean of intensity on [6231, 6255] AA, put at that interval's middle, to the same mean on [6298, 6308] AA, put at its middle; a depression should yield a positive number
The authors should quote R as 1.5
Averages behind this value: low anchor 7.68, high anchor 8.6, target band 7.52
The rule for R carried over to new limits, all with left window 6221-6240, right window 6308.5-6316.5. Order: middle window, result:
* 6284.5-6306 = 0.47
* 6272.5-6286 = 0.47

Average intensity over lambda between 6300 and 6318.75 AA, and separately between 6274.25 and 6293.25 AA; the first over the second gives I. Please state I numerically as 1.11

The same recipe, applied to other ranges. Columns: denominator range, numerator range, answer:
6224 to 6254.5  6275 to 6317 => 1.03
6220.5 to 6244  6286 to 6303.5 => 0.97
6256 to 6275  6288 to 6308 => 1.02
